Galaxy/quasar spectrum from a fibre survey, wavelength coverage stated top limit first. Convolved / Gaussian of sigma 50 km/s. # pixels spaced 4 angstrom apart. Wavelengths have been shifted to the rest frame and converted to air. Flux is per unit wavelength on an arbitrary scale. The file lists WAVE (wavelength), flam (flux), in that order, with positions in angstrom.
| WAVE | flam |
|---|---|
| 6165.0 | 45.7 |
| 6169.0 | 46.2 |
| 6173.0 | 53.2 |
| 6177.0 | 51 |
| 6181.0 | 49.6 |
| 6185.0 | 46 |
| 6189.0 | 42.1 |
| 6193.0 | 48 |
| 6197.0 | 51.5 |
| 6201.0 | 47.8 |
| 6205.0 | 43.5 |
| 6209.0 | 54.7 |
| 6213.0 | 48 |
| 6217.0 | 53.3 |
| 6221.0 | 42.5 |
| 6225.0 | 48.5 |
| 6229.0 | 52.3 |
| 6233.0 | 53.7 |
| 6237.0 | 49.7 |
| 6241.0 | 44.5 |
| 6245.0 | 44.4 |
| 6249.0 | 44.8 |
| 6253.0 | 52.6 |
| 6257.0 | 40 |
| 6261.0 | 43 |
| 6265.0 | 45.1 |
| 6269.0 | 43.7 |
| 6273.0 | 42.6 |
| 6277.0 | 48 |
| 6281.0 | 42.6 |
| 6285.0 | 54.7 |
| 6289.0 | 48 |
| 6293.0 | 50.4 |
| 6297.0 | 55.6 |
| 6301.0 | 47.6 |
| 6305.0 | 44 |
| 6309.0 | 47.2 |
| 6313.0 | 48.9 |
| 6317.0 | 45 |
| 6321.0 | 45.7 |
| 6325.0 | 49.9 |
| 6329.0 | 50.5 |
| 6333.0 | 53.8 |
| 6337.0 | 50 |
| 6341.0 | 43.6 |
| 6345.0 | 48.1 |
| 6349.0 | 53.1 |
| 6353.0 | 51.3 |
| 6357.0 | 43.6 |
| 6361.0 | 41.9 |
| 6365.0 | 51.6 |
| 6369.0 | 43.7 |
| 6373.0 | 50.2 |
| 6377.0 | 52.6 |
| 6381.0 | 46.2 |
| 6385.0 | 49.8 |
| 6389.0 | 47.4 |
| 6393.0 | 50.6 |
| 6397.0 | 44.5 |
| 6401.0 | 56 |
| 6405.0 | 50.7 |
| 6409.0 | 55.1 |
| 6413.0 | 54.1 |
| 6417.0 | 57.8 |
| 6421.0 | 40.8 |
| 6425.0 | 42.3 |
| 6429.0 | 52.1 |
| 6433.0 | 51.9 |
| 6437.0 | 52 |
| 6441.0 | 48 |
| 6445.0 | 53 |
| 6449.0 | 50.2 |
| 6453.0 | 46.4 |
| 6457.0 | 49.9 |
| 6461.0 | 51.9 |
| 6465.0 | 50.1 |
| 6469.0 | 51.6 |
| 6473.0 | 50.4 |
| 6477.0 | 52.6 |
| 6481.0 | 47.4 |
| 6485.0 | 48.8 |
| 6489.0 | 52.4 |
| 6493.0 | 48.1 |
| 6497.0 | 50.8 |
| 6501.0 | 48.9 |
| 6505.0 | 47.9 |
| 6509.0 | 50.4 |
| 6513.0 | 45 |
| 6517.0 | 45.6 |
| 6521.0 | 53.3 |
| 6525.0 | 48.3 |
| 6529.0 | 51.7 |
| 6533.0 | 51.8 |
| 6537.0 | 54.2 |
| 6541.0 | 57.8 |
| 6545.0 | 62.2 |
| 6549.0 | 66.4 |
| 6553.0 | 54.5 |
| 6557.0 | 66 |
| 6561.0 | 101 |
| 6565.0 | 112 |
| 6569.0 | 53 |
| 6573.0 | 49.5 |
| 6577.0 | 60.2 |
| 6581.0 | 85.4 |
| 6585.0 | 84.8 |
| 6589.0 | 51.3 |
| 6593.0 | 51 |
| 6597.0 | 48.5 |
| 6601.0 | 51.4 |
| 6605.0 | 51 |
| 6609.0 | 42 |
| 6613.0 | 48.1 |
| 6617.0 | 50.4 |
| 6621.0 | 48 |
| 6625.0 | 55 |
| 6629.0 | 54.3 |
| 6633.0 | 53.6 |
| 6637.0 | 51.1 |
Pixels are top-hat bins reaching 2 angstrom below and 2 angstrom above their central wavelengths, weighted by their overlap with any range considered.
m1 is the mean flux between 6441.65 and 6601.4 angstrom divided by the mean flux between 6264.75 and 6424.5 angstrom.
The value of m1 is 1.16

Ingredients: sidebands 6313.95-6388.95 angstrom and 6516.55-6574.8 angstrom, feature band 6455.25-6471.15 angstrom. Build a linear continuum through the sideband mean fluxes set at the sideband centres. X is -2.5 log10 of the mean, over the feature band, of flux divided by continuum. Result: 0.11 mag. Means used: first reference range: 48.3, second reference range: 62.3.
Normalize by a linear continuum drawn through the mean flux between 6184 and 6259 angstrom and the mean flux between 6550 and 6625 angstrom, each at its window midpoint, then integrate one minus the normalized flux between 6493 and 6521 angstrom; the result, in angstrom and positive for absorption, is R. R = 4.8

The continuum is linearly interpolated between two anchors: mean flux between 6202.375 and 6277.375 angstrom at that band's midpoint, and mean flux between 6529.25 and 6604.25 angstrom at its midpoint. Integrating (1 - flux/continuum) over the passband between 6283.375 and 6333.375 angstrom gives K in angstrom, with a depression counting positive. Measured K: 1.4 angstrom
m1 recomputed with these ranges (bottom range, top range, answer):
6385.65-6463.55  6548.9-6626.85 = 1.22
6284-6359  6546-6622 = 1.27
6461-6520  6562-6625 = 1.21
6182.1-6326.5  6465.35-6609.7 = 1.20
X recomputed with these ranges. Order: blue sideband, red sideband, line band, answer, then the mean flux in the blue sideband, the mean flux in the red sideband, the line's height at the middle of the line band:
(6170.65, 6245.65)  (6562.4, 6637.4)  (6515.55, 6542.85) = 0.095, 48.7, 58.4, 56.7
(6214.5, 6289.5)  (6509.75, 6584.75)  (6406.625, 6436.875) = 0.106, 47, 62.4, 55.9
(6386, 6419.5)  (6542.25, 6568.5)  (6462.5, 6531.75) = 0.310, 51.8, 75.1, 66.2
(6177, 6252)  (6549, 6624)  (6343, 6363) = 0.120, 48.2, 61.6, 53.2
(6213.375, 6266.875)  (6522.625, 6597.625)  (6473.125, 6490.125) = 0.190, 47.3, 63.9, 59.8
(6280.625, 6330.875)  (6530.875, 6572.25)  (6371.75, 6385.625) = 0.094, 48.7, 67.3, 54.2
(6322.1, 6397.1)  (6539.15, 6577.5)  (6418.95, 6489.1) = 0.175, 48.6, 68.6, 58.1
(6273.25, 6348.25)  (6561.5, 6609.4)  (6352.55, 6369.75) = 0.113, 48.5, 63.6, 51.2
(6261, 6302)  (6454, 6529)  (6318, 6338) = -0.037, 47.6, 49.6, 48.1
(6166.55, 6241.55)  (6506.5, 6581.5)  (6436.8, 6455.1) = 0.156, 48.8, 60.9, 57.4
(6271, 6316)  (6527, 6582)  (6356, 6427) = 0.122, 48.1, 65.8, 54.7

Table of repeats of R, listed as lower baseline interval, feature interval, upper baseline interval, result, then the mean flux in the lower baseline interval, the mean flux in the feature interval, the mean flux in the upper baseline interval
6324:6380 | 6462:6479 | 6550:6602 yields 2.1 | 48.8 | 51.2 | 67.1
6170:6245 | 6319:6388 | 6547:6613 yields 7.7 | 48.7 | 48.5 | 63.8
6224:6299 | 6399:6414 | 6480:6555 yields -1.2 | 47.6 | 54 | 51.9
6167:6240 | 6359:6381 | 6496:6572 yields 2.5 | 48.9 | 47.8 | 59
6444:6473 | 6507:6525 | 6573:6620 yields 1.5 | 50.4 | 48.5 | 56.2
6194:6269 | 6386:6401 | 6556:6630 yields 1.4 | 47.7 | 48.8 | 61.2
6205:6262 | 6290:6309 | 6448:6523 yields -0.3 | 47.9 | 49.1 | 49.6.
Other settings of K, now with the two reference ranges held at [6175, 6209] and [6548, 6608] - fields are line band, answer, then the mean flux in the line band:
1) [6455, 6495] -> 6.8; 50.3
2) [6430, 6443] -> 1.8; 50.7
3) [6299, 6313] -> 1.7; 46.6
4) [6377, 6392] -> 2.1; 48.6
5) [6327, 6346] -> 1.8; 49.3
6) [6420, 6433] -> 2.7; 46.4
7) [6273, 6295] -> 1.6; 48.2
